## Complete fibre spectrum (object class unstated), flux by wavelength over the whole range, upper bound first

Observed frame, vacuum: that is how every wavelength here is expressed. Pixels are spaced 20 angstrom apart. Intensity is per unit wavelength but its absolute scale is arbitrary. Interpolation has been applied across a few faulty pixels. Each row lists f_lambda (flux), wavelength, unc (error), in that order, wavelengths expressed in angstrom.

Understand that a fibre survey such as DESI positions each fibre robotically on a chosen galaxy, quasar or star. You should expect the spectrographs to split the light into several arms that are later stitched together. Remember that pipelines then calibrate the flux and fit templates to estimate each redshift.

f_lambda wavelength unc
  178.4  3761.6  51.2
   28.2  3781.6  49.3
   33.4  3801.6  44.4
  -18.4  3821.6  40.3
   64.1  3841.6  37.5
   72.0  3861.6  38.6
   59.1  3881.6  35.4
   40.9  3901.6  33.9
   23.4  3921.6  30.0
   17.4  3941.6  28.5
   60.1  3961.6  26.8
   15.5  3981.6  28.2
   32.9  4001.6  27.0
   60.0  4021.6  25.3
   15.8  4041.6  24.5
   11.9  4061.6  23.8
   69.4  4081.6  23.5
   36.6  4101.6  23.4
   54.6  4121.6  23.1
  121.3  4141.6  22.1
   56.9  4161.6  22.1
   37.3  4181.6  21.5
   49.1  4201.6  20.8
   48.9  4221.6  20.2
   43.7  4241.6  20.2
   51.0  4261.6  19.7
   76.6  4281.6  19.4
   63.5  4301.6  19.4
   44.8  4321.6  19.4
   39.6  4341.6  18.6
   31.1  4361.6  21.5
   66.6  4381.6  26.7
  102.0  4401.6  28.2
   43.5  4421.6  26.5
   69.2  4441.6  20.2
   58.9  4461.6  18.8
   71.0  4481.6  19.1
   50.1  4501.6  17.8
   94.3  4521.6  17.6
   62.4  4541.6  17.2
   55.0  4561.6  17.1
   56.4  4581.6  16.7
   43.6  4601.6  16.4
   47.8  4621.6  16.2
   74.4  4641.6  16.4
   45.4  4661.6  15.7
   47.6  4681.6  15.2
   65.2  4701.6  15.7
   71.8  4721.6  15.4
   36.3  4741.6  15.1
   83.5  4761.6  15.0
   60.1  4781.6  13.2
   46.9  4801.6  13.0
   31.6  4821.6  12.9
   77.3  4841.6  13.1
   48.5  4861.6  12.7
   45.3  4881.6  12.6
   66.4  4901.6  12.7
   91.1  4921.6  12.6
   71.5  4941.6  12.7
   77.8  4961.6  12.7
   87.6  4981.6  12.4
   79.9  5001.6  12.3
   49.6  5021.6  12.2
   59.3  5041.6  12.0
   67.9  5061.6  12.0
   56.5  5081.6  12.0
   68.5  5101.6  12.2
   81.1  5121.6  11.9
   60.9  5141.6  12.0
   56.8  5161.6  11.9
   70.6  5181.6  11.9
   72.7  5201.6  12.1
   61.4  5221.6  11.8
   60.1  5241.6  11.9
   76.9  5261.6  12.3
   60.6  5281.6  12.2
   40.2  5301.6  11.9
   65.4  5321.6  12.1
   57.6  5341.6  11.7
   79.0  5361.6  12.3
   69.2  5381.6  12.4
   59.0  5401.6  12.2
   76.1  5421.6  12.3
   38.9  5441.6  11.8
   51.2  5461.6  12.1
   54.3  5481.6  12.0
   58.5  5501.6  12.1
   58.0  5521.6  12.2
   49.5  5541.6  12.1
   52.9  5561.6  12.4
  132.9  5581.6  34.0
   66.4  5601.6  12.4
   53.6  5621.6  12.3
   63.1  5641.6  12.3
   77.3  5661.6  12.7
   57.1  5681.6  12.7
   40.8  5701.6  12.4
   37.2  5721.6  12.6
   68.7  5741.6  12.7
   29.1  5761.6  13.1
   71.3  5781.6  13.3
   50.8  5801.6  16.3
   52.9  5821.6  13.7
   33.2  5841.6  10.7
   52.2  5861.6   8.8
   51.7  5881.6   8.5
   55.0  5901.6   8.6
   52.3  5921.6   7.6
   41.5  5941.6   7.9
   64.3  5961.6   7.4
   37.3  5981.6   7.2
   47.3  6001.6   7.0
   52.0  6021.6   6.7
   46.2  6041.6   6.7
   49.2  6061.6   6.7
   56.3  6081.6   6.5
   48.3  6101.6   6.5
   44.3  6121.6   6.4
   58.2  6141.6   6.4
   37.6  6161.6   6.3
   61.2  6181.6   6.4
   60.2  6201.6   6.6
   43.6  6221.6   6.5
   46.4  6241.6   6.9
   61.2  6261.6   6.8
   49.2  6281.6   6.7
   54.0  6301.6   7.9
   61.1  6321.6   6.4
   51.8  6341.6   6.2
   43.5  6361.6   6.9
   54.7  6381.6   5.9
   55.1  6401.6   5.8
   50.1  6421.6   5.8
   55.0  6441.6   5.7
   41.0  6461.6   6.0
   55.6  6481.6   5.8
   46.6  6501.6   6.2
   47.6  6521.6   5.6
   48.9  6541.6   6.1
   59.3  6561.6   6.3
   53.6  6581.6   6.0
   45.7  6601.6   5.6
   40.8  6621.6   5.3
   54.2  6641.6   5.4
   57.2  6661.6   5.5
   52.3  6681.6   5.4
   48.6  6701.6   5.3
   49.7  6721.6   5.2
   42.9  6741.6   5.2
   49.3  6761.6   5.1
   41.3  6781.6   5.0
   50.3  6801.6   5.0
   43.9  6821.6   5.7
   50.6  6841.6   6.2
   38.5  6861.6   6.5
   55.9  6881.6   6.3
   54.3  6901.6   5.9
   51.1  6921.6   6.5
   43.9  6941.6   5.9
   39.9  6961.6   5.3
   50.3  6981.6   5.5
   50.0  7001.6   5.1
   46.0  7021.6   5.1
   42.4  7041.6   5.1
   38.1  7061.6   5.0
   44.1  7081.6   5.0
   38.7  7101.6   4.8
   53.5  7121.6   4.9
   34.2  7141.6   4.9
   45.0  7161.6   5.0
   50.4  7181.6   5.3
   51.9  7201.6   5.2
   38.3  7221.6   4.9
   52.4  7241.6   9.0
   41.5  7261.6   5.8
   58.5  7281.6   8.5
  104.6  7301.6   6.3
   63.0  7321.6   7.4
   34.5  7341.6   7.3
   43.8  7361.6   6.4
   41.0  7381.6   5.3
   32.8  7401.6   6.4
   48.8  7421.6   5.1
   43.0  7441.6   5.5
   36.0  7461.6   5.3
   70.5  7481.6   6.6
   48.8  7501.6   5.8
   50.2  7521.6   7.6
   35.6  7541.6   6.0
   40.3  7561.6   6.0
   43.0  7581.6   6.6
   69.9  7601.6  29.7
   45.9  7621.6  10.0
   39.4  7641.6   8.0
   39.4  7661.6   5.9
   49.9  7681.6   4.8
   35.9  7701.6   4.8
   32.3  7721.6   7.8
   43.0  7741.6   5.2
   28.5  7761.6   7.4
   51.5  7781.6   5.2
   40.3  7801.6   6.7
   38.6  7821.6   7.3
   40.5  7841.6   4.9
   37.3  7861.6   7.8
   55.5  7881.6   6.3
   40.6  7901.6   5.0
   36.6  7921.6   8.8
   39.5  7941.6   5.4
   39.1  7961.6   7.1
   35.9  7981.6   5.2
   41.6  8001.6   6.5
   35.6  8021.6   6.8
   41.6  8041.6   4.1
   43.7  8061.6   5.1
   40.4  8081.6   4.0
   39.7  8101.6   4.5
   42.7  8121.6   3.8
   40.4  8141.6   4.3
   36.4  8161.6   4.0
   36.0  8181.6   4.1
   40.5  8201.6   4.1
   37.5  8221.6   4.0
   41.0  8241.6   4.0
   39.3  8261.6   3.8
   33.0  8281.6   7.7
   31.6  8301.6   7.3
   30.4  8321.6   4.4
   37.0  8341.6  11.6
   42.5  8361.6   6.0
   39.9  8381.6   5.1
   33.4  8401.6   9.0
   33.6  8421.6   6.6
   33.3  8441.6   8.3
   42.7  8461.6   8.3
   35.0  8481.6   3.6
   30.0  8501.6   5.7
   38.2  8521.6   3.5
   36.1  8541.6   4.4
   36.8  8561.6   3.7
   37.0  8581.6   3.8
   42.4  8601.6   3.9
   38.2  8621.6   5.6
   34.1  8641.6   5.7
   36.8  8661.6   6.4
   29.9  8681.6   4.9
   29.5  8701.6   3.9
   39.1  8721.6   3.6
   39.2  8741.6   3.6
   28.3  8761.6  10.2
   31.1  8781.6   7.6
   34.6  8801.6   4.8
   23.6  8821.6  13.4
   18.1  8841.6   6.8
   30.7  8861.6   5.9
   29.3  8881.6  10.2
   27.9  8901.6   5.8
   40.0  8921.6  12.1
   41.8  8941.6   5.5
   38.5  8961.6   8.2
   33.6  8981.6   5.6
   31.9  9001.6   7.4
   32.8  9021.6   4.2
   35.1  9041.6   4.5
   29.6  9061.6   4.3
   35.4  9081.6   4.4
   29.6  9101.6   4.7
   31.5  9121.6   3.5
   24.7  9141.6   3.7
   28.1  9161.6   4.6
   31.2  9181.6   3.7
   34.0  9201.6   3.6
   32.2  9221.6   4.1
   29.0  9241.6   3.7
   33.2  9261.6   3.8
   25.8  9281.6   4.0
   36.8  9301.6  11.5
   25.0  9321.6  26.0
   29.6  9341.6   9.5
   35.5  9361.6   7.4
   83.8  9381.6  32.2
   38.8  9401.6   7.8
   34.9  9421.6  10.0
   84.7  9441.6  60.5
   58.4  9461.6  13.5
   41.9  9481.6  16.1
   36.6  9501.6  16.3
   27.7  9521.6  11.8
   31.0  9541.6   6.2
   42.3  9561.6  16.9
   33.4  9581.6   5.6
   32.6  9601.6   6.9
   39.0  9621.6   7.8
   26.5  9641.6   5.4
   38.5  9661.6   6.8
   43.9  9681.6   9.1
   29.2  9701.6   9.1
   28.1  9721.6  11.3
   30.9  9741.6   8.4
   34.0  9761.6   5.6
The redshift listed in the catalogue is 0.113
